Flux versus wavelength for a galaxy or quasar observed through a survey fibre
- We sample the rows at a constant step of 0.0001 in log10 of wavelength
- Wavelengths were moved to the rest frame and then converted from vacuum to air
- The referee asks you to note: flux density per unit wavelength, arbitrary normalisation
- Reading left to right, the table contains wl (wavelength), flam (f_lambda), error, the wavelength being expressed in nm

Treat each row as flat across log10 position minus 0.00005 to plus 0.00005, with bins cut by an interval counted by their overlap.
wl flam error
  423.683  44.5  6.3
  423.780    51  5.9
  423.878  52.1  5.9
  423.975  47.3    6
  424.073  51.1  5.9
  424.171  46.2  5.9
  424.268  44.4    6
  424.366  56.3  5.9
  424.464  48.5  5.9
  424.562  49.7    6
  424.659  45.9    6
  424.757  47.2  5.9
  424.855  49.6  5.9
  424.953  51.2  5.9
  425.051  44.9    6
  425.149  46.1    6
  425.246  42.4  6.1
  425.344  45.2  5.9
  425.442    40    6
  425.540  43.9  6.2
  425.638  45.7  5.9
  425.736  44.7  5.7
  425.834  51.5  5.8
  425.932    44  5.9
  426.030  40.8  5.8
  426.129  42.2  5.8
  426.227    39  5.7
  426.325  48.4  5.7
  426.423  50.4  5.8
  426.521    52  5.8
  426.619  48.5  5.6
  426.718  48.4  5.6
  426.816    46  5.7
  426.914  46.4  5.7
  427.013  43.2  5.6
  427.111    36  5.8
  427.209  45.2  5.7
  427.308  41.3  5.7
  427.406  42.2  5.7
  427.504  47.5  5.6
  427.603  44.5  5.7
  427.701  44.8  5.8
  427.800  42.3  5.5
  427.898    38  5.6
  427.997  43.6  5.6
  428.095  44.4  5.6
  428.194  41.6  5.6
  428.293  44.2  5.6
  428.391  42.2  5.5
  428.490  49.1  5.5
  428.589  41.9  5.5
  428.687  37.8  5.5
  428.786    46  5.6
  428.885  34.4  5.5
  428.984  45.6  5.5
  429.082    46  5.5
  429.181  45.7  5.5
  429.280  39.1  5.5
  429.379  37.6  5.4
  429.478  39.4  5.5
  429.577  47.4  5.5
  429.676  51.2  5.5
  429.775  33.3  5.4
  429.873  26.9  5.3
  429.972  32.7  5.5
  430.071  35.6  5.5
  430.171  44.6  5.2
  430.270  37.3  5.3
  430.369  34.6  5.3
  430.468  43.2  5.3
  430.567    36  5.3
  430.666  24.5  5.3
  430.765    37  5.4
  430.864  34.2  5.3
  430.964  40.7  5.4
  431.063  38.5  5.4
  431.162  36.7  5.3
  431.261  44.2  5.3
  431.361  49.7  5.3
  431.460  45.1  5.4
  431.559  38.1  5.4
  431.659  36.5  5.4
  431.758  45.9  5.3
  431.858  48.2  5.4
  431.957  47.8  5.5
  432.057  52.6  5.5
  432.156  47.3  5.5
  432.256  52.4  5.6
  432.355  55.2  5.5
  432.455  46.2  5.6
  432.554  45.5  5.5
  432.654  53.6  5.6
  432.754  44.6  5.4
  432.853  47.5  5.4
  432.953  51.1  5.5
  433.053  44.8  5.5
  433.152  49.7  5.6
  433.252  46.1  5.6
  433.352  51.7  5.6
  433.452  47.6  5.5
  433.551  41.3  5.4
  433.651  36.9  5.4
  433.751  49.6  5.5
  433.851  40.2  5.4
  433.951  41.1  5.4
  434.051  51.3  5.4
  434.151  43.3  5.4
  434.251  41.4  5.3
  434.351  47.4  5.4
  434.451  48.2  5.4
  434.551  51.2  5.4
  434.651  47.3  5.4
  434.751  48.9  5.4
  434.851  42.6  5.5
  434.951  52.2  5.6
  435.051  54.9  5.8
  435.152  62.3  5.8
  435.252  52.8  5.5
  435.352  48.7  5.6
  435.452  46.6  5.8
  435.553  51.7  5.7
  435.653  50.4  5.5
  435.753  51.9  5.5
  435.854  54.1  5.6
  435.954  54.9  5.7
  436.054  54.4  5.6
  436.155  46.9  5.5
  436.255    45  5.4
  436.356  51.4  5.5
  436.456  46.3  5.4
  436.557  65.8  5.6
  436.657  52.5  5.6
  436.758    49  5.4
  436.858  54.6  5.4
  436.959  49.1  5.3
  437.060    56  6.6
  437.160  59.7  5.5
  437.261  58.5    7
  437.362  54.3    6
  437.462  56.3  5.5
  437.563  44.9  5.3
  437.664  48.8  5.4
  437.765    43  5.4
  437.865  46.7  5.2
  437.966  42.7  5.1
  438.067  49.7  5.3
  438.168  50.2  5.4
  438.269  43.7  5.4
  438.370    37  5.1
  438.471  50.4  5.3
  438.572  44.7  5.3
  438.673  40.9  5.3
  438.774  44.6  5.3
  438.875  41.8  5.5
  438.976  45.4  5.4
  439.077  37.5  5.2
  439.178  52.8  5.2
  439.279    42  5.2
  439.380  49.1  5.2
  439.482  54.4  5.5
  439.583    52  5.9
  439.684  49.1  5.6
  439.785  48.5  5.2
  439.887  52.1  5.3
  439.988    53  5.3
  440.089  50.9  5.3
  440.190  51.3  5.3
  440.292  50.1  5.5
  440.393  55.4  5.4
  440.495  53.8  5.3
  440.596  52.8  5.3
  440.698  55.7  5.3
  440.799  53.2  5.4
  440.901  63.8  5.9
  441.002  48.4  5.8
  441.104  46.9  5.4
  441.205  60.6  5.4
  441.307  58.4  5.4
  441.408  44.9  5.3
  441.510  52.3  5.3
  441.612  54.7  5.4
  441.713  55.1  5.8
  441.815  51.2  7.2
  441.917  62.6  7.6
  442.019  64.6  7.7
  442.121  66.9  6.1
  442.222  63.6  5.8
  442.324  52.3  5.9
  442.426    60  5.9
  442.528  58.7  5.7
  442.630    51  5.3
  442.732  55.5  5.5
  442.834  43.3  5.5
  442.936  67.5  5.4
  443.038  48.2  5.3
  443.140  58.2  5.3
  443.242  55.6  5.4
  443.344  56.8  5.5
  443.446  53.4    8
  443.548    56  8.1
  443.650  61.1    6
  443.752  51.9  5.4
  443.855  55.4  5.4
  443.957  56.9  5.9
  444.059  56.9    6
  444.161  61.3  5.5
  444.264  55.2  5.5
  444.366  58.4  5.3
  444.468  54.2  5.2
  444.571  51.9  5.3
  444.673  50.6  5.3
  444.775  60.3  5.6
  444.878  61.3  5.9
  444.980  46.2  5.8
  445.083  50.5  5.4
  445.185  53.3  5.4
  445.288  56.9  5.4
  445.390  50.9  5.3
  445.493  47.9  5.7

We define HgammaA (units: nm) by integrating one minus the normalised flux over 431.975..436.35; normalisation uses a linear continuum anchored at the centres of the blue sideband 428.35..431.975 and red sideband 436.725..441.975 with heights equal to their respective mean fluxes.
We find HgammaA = -0.39 nm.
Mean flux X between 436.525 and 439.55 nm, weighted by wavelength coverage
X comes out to 48.8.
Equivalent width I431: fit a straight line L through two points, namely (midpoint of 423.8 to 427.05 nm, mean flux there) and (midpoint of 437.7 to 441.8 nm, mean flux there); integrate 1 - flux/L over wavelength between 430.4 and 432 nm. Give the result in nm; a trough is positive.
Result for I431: 0.25 nm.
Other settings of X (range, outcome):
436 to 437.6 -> 52.9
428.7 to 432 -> 40.1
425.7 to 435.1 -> 43.9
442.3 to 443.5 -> 55.1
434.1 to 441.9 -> 50.4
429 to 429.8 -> 42.9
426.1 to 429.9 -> 43.3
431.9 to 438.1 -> 49.5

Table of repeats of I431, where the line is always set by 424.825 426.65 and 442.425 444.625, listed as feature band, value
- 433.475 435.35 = 0.12 nm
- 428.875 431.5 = 0.48 nm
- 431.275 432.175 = 0.06 nm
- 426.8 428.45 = 0.13 nm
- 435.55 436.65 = -0.01 nm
